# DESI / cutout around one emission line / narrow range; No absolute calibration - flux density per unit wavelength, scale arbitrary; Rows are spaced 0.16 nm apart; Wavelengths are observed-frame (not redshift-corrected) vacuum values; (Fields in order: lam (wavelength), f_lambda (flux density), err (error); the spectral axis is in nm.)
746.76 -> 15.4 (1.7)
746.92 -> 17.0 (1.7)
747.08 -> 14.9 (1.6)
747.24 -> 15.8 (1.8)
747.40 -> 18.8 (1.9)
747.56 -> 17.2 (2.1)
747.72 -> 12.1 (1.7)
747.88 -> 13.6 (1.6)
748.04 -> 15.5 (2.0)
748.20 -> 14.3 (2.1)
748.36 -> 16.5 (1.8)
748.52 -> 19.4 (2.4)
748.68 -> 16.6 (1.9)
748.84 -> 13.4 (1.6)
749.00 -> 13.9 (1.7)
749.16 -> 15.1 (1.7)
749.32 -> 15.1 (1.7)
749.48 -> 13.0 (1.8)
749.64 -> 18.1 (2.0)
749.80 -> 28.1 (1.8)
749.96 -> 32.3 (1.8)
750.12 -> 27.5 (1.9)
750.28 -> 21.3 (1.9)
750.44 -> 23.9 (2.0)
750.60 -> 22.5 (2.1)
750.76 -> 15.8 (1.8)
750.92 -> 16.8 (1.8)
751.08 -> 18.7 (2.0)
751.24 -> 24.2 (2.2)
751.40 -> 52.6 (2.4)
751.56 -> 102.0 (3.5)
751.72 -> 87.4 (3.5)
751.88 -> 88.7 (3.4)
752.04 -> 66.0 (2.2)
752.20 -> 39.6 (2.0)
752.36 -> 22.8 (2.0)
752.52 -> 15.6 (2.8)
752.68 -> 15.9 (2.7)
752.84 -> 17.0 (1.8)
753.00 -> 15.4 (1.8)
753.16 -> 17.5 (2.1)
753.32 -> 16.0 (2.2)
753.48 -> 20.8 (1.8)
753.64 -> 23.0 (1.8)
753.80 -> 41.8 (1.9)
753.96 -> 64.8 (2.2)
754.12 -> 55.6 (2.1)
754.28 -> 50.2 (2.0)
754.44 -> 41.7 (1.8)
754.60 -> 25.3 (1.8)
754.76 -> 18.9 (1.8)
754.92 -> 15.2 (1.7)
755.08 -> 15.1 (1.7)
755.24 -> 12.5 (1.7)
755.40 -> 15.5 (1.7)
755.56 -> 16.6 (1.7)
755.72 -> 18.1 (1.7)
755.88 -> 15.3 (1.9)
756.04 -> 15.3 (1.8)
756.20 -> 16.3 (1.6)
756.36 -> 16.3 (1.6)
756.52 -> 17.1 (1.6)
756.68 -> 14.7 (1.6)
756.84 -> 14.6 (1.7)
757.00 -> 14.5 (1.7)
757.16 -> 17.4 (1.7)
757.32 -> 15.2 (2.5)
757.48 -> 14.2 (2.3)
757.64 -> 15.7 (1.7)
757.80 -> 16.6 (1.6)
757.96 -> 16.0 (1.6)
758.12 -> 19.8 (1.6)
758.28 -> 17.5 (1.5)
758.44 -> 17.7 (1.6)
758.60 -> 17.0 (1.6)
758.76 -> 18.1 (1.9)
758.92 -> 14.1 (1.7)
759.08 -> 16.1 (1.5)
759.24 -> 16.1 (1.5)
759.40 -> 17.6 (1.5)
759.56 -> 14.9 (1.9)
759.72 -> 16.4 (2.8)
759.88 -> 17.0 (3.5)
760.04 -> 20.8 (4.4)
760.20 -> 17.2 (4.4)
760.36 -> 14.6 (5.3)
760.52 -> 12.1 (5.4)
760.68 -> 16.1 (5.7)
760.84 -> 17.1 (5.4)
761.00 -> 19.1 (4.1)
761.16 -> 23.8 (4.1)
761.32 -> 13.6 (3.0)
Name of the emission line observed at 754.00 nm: [N II]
